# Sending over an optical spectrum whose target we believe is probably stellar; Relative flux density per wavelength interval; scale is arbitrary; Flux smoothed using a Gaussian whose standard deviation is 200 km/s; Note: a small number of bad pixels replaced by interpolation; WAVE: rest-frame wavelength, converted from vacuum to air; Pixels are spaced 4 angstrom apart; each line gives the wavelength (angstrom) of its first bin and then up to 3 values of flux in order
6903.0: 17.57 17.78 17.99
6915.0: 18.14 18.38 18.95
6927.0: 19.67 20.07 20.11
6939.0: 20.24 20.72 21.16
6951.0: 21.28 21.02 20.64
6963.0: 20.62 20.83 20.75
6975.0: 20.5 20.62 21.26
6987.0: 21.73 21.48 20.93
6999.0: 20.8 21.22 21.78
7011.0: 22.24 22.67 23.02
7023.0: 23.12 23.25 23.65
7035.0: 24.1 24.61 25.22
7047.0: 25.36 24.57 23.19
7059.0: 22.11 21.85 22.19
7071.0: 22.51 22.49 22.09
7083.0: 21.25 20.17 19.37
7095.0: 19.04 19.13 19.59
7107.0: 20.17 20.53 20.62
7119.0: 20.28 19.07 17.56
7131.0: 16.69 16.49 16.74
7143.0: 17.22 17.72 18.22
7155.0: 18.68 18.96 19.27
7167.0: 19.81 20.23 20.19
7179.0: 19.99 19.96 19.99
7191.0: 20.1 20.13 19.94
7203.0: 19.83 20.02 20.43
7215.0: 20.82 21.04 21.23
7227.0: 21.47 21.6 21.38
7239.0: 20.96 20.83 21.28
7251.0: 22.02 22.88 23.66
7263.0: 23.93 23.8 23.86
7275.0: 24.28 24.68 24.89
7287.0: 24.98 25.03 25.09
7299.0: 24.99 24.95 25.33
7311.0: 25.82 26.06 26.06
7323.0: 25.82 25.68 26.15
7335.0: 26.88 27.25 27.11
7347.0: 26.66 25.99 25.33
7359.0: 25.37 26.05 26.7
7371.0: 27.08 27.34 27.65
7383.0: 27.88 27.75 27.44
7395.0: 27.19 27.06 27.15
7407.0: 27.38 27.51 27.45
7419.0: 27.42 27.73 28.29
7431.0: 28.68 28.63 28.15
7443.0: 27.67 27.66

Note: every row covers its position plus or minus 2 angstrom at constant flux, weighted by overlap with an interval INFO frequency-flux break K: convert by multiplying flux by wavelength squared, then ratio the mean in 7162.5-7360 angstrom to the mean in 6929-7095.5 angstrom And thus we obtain 1.14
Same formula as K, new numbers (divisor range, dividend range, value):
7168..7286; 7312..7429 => 1.29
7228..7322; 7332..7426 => 1.17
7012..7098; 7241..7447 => 1.25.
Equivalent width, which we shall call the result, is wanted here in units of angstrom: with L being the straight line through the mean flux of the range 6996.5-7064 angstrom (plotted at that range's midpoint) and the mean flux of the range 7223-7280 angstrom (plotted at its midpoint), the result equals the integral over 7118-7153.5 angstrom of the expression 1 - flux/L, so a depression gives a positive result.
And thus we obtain 8.0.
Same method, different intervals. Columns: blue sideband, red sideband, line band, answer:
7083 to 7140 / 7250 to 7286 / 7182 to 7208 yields 2.0 angstrom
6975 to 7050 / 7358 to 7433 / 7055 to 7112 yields 6.0 angstrom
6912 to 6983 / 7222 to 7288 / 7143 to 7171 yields 4.1 angstrom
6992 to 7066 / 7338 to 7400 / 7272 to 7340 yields 1.7 angstrom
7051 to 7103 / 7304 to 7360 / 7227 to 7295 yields 4.5 angstrom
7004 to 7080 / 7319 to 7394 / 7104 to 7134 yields 6.0 angstrom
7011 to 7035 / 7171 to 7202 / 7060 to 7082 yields 0.1 angstrom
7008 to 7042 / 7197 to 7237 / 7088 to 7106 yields 2.4 angstrom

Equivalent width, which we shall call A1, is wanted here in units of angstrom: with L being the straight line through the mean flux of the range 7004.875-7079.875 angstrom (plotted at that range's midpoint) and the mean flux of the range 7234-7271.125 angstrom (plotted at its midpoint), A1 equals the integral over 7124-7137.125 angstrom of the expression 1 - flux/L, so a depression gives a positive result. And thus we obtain 3.3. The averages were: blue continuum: 23.2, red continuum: 22.4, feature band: 17.1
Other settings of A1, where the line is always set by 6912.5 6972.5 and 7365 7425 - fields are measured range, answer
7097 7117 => 2.43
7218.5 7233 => 1.94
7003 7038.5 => -2.56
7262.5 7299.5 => 1.45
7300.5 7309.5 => 0.27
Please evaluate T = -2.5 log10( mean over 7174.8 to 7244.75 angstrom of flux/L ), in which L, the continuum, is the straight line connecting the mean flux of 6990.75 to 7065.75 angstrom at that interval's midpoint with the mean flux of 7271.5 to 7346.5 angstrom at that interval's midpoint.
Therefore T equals 0.20 mag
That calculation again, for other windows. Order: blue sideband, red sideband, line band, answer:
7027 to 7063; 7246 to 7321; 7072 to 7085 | 0.10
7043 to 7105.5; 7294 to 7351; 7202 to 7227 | 0.17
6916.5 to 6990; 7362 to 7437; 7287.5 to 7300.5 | 0.03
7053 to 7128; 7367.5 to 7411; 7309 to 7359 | 0.00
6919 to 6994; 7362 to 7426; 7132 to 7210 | 0.24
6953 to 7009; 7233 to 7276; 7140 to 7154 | 0.23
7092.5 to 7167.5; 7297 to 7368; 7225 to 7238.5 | 0.05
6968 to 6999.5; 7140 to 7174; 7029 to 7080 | -0.17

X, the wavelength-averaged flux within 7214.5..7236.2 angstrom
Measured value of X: 21.3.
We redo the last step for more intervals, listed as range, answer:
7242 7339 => 24.6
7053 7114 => 21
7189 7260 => 21.1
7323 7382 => 26.5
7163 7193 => 20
